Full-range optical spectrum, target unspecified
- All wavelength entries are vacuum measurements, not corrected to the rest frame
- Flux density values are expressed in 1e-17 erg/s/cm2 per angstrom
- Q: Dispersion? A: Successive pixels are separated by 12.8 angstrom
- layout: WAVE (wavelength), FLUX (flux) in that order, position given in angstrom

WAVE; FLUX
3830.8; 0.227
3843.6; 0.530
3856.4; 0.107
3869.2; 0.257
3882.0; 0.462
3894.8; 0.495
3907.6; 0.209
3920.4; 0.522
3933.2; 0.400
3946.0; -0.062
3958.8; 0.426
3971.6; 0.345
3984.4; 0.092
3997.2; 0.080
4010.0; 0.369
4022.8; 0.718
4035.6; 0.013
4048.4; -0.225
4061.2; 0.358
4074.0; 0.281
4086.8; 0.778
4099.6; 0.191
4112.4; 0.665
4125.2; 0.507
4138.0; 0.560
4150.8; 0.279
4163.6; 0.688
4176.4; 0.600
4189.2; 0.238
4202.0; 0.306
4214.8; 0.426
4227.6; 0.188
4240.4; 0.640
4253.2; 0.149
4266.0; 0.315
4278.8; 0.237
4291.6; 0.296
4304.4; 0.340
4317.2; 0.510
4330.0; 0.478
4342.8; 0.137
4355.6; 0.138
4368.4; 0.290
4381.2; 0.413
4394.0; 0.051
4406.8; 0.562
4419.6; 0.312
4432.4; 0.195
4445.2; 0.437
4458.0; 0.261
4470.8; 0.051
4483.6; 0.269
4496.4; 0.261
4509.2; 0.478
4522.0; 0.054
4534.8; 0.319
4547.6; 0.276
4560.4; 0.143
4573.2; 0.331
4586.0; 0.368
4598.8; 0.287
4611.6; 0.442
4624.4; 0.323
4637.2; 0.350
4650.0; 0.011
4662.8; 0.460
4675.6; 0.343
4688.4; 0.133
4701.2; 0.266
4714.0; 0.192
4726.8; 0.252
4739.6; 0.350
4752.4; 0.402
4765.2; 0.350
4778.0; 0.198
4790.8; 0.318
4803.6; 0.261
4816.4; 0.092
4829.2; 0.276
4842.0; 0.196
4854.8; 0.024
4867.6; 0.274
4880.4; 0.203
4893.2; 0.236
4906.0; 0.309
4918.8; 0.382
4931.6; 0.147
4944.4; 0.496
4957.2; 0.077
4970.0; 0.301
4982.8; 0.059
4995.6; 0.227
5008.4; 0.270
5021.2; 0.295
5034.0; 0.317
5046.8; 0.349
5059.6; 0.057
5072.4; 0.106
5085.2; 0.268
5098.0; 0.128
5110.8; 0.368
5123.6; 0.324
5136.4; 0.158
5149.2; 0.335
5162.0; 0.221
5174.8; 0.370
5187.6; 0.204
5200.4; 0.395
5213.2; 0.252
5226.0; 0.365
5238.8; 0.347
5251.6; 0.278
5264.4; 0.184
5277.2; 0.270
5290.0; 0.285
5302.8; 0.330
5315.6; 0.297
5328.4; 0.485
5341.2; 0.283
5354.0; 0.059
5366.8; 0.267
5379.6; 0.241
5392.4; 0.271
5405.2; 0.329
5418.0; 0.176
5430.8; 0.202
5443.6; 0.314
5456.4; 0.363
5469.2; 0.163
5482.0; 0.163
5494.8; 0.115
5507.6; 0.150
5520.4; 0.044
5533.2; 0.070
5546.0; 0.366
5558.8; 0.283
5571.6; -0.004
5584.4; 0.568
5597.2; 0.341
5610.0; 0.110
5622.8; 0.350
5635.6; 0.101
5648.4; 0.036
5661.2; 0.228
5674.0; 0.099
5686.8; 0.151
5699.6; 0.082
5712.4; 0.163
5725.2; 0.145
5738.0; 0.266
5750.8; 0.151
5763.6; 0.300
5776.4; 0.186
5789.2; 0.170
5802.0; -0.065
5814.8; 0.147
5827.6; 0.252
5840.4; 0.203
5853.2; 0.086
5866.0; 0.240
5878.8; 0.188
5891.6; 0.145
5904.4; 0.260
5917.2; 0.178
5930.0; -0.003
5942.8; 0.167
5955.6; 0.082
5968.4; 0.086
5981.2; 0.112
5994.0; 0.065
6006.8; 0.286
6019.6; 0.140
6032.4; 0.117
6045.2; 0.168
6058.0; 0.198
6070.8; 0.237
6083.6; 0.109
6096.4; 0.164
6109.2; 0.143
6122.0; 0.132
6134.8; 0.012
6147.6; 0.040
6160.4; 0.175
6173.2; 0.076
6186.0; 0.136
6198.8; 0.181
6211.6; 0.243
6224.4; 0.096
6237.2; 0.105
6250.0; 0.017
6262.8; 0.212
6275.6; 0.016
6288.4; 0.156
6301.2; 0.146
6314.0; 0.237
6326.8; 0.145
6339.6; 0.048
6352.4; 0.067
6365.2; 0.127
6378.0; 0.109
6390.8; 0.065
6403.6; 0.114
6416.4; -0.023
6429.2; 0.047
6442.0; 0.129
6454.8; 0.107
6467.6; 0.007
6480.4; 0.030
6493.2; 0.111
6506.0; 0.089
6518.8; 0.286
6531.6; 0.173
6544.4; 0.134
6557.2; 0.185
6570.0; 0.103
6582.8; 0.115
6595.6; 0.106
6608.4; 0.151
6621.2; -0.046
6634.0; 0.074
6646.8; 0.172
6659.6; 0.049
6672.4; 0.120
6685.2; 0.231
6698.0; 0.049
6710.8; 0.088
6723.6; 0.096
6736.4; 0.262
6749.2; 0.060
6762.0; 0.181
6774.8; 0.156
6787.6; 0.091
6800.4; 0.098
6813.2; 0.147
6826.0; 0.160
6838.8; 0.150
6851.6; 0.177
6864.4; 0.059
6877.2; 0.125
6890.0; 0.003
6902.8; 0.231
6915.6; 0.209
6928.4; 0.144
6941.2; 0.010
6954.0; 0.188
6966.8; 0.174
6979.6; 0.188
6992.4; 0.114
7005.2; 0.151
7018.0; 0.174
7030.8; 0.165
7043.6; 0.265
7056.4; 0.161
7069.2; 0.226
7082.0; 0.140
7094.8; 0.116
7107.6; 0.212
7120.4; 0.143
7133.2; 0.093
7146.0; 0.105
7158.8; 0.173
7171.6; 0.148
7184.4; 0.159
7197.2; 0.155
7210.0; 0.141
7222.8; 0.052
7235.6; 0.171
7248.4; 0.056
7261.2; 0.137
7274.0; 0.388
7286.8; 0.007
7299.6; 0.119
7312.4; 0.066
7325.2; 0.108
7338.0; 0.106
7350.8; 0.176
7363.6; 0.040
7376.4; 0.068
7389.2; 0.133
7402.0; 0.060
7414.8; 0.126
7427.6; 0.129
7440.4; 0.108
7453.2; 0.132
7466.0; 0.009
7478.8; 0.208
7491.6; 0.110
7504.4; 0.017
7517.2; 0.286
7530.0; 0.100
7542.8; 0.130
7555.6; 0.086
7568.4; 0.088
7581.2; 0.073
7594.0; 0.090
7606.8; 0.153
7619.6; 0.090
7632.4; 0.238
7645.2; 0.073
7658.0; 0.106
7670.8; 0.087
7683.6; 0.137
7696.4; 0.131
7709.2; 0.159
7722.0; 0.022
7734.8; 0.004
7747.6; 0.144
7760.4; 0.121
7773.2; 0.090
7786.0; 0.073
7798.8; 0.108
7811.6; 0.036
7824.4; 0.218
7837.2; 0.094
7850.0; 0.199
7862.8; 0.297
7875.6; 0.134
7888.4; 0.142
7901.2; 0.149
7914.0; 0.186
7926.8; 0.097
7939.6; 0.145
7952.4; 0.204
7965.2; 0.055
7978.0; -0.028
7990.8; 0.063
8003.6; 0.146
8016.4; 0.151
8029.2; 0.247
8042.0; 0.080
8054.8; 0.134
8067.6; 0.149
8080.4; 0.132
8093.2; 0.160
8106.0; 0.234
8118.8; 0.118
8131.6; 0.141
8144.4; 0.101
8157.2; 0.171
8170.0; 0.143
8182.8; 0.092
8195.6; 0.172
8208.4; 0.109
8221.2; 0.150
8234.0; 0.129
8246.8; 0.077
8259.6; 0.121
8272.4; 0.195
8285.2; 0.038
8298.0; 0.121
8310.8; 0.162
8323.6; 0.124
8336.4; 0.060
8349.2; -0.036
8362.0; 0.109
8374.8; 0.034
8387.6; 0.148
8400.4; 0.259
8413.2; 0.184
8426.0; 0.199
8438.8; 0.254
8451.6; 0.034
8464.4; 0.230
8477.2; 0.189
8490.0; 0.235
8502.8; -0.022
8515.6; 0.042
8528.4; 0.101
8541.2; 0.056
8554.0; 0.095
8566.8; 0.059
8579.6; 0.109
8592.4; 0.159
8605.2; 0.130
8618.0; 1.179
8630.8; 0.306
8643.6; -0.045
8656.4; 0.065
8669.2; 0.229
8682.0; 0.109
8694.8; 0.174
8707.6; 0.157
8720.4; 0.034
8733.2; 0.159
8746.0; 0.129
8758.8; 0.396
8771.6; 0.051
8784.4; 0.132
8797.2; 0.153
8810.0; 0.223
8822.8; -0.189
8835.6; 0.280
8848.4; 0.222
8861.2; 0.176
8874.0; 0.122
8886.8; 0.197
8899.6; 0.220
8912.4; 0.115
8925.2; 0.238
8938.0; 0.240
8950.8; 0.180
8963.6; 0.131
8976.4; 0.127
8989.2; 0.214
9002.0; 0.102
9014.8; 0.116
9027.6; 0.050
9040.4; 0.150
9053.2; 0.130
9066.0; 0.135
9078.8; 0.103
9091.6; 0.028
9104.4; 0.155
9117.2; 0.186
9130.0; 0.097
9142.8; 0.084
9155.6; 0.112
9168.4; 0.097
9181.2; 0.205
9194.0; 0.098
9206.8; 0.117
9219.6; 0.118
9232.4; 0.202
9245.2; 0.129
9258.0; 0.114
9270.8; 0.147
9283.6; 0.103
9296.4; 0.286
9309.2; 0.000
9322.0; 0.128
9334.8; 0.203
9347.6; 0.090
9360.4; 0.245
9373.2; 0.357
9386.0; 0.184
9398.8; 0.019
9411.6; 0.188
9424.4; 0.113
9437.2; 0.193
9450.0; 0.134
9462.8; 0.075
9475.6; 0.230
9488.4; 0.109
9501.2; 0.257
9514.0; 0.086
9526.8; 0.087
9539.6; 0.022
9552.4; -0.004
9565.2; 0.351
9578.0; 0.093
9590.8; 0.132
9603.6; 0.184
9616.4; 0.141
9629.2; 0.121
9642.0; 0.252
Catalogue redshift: 1.311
